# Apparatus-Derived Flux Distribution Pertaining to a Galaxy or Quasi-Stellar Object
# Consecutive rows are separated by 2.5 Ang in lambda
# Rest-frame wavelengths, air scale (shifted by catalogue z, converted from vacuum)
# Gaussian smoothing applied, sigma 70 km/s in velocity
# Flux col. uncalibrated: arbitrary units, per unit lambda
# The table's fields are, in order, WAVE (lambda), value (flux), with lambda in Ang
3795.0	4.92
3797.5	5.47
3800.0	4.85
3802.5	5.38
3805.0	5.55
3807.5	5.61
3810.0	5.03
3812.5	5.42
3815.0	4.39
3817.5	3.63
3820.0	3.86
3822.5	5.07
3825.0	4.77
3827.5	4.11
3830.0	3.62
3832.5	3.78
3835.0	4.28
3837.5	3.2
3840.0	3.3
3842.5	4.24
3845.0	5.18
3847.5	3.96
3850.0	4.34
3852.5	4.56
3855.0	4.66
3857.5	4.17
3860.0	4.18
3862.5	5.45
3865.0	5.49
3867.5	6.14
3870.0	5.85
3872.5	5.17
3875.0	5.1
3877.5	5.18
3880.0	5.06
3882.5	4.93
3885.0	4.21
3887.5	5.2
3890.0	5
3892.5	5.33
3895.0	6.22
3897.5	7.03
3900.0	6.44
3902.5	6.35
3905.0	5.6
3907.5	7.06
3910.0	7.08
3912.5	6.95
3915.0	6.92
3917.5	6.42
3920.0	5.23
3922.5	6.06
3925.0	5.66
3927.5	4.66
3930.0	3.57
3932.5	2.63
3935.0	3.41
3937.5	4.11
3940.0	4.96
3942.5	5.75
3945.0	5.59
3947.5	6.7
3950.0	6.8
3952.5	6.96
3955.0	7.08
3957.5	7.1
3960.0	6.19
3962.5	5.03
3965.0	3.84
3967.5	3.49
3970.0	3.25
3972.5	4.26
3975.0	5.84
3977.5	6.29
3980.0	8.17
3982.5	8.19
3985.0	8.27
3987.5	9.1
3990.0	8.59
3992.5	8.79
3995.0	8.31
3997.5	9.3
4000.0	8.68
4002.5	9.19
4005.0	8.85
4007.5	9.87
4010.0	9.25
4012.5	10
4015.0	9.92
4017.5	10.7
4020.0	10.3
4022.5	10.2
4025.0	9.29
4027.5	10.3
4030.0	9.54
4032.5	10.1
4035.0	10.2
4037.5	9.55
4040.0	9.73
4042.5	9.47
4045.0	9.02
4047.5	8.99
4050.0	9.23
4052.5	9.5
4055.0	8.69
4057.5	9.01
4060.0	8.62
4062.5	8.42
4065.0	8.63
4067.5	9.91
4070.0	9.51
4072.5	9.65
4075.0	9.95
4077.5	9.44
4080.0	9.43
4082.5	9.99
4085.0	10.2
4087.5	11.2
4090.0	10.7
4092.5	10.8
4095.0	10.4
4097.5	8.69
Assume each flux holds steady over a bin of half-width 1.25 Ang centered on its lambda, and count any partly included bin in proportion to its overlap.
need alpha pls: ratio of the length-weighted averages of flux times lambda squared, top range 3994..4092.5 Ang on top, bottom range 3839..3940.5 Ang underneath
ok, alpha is 1.99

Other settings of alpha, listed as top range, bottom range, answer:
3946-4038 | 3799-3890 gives 1.85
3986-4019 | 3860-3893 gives 1.90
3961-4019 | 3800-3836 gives 1.83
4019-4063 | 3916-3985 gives 1.80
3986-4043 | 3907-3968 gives 1.78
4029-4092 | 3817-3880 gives 2.34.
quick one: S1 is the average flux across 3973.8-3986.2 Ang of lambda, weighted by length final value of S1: 7.35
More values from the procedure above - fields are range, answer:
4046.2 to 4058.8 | 9.08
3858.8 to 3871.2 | 5.43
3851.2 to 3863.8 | 4.61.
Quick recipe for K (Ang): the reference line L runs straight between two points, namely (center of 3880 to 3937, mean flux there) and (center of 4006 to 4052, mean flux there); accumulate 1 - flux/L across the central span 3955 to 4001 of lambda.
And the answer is 7.0 Ang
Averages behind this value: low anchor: 5.51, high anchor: 9.75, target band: 6.81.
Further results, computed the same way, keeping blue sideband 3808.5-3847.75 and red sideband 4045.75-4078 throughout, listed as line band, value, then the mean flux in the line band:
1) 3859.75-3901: -0.6 Ang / 5.43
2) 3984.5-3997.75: -1.7 Ang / 8.71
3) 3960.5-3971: 4.5 Ang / 4.08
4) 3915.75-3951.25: 7.3 Ang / 5.14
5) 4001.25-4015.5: -2.5 Ang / 9.49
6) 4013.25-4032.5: -3.9 Ang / 10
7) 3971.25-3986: 1.3 Ang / 6.81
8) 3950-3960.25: 0.1 Ang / 6.89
